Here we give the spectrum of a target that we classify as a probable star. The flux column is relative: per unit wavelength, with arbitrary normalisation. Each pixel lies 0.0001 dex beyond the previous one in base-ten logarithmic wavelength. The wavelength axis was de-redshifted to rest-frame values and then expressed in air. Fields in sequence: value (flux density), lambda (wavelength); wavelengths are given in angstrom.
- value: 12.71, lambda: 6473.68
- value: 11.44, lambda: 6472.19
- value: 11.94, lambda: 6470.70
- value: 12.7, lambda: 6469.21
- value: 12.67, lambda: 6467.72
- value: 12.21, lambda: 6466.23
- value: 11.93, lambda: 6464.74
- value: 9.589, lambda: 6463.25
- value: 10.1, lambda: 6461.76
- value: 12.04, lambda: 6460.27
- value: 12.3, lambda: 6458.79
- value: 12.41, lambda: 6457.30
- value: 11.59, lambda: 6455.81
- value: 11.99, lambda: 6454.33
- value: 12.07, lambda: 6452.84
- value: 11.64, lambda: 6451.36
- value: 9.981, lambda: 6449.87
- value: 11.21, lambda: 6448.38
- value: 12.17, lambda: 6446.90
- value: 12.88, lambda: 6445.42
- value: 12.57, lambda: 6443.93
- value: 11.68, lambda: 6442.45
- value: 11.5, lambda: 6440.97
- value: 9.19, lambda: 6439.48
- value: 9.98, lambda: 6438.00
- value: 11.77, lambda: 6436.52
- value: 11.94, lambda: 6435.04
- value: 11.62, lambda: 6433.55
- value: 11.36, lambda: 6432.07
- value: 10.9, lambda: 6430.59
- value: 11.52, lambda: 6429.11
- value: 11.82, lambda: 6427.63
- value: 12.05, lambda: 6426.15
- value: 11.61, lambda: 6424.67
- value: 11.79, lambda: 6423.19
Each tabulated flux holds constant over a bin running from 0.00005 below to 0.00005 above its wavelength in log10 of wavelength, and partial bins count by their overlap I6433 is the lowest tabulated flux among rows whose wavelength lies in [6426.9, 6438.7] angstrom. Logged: 9.98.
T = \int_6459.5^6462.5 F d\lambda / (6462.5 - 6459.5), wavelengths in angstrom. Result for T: 11.1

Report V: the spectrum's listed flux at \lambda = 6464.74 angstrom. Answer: 11.93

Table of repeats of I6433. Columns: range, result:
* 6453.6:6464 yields 9.589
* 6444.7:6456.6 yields 9.981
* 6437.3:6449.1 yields 9.19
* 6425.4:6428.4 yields 11.82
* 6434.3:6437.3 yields 11.77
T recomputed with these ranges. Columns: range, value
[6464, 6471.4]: 12.3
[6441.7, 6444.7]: 12.1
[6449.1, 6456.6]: 11.5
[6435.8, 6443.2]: 10.8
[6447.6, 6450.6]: 10.6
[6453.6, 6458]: 12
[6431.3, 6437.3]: 11.7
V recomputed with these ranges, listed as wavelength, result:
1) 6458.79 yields 12.3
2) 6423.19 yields 11.79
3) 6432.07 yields 11.36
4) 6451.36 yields 11.64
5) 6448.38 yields 11.21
